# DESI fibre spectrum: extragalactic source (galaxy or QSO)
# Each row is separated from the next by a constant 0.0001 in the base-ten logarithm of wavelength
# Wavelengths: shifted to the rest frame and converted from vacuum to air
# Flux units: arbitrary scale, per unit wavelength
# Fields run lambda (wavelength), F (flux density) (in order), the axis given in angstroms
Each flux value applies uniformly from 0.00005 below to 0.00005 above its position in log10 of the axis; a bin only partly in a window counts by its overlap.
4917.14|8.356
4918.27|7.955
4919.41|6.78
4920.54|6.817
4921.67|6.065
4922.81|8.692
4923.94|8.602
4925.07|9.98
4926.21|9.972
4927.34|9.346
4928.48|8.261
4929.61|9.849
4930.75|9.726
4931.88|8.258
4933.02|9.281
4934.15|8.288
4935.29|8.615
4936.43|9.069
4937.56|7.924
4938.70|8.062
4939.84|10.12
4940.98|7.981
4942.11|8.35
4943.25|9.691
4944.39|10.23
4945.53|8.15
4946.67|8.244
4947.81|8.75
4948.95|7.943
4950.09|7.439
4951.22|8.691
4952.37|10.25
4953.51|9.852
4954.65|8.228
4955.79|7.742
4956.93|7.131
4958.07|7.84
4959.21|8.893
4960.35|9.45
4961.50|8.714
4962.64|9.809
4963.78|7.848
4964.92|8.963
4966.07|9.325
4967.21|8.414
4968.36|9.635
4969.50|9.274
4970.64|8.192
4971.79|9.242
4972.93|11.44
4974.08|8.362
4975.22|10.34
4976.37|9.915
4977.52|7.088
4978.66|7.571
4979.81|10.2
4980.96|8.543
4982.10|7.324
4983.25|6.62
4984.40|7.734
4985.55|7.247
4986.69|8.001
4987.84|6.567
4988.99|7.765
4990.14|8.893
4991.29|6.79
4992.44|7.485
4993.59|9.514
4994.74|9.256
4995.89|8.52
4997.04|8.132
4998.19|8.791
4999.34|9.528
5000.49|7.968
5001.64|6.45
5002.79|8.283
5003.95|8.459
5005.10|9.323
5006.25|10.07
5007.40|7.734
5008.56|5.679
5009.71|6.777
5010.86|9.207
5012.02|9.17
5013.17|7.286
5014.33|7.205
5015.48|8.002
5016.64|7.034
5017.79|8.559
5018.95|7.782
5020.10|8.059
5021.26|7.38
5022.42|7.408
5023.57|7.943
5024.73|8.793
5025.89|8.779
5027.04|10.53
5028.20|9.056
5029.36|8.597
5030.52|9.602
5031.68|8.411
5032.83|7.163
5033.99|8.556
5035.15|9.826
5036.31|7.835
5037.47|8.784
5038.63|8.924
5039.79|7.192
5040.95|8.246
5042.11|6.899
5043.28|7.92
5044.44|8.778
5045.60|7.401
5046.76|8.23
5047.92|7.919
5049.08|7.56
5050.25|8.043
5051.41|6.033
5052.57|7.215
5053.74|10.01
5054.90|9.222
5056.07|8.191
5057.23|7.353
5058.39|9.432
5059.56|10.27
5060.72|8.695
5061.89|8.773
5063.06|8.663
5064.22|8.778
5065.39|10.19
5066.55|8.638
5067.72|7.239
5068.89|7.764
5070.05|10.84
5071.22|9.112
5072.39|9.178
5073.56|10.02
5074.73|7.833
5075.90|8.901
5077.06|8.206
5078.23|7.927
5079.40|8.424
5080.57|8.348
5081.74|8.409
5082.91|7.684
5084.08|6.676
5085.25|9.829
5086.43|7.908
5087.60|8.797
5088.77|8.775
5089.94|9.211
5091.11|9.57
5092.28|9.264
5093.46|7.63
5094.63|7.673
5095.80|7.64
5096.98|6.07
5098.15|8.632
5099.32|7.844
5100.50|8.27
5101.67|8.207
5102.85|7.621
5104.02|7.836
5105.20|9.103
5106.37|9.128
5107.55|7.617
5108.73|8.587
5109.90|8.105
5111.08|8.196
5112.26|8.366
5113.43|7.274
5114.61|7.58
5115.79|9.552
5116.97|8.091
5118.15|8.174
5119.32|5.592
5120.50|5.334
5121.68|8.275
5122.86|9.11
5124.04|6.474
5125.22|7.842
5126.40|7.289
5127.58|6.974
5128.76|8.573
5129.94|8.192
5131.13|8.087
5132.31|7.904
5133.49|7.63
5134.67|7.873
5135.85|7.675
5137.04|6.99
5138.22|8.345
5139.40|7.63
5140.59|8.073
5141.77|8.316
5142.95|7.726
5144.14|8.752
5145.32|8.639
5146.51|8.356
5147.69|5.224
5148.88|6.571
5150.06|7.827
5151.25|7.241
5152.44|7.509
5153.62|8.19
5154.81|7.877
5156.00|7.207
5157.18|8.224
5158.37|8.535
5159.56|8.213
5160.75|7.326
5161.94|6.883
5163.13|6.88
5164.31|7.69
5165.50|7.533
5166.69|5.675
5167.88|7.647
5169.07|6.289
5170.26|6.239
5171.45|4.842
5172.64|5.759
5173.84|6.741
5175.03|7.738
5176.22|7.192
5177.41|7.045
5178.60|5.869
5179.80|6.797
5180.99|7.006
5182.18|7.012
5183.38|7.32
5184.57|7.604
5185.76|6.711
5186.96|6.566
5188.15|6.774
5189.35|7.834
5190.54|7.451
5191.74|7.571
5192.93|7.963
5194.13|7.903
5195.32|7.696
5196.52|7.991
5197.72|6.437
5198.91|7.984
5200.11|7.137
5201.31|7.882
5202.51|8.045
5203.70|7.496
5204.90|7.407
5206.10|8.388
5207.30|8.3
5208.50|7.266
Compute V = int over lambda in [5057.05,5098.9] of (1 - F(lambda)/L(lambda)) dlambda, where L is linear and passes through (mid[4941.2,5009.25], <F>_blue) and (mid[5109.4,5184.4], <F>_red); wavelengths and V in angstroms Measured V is -3.7 angstroms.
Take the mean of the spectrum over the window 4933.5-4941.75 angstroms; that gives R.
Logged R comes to 8.59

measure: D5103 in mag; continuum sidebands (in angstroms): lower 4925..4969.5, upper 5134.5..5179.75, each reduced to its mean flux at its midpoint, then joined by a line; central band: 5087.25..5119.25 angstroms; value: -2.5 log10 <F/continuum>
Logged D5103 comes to -0.07 mag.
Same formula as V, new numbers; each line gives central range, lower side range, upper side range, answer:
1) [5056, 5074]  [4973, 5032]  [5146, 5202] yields -2.5 angstroms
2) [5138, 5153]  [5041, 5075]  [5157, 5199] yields -0.4 angstroms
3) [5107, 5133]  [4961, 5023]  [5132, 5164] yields 0.1 angstroms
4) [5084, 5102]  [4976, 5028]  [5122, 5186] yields -1.4 angstroms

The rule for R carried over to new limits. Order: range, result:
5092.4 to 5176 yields 7.62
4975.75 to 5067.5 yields 8.25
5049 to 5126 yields 8.29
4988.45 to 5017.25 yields 8.13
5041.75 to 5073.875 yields 8.51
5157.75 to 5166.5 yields 7.49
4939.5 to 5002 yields 8.55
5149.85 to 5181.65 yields 7.1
